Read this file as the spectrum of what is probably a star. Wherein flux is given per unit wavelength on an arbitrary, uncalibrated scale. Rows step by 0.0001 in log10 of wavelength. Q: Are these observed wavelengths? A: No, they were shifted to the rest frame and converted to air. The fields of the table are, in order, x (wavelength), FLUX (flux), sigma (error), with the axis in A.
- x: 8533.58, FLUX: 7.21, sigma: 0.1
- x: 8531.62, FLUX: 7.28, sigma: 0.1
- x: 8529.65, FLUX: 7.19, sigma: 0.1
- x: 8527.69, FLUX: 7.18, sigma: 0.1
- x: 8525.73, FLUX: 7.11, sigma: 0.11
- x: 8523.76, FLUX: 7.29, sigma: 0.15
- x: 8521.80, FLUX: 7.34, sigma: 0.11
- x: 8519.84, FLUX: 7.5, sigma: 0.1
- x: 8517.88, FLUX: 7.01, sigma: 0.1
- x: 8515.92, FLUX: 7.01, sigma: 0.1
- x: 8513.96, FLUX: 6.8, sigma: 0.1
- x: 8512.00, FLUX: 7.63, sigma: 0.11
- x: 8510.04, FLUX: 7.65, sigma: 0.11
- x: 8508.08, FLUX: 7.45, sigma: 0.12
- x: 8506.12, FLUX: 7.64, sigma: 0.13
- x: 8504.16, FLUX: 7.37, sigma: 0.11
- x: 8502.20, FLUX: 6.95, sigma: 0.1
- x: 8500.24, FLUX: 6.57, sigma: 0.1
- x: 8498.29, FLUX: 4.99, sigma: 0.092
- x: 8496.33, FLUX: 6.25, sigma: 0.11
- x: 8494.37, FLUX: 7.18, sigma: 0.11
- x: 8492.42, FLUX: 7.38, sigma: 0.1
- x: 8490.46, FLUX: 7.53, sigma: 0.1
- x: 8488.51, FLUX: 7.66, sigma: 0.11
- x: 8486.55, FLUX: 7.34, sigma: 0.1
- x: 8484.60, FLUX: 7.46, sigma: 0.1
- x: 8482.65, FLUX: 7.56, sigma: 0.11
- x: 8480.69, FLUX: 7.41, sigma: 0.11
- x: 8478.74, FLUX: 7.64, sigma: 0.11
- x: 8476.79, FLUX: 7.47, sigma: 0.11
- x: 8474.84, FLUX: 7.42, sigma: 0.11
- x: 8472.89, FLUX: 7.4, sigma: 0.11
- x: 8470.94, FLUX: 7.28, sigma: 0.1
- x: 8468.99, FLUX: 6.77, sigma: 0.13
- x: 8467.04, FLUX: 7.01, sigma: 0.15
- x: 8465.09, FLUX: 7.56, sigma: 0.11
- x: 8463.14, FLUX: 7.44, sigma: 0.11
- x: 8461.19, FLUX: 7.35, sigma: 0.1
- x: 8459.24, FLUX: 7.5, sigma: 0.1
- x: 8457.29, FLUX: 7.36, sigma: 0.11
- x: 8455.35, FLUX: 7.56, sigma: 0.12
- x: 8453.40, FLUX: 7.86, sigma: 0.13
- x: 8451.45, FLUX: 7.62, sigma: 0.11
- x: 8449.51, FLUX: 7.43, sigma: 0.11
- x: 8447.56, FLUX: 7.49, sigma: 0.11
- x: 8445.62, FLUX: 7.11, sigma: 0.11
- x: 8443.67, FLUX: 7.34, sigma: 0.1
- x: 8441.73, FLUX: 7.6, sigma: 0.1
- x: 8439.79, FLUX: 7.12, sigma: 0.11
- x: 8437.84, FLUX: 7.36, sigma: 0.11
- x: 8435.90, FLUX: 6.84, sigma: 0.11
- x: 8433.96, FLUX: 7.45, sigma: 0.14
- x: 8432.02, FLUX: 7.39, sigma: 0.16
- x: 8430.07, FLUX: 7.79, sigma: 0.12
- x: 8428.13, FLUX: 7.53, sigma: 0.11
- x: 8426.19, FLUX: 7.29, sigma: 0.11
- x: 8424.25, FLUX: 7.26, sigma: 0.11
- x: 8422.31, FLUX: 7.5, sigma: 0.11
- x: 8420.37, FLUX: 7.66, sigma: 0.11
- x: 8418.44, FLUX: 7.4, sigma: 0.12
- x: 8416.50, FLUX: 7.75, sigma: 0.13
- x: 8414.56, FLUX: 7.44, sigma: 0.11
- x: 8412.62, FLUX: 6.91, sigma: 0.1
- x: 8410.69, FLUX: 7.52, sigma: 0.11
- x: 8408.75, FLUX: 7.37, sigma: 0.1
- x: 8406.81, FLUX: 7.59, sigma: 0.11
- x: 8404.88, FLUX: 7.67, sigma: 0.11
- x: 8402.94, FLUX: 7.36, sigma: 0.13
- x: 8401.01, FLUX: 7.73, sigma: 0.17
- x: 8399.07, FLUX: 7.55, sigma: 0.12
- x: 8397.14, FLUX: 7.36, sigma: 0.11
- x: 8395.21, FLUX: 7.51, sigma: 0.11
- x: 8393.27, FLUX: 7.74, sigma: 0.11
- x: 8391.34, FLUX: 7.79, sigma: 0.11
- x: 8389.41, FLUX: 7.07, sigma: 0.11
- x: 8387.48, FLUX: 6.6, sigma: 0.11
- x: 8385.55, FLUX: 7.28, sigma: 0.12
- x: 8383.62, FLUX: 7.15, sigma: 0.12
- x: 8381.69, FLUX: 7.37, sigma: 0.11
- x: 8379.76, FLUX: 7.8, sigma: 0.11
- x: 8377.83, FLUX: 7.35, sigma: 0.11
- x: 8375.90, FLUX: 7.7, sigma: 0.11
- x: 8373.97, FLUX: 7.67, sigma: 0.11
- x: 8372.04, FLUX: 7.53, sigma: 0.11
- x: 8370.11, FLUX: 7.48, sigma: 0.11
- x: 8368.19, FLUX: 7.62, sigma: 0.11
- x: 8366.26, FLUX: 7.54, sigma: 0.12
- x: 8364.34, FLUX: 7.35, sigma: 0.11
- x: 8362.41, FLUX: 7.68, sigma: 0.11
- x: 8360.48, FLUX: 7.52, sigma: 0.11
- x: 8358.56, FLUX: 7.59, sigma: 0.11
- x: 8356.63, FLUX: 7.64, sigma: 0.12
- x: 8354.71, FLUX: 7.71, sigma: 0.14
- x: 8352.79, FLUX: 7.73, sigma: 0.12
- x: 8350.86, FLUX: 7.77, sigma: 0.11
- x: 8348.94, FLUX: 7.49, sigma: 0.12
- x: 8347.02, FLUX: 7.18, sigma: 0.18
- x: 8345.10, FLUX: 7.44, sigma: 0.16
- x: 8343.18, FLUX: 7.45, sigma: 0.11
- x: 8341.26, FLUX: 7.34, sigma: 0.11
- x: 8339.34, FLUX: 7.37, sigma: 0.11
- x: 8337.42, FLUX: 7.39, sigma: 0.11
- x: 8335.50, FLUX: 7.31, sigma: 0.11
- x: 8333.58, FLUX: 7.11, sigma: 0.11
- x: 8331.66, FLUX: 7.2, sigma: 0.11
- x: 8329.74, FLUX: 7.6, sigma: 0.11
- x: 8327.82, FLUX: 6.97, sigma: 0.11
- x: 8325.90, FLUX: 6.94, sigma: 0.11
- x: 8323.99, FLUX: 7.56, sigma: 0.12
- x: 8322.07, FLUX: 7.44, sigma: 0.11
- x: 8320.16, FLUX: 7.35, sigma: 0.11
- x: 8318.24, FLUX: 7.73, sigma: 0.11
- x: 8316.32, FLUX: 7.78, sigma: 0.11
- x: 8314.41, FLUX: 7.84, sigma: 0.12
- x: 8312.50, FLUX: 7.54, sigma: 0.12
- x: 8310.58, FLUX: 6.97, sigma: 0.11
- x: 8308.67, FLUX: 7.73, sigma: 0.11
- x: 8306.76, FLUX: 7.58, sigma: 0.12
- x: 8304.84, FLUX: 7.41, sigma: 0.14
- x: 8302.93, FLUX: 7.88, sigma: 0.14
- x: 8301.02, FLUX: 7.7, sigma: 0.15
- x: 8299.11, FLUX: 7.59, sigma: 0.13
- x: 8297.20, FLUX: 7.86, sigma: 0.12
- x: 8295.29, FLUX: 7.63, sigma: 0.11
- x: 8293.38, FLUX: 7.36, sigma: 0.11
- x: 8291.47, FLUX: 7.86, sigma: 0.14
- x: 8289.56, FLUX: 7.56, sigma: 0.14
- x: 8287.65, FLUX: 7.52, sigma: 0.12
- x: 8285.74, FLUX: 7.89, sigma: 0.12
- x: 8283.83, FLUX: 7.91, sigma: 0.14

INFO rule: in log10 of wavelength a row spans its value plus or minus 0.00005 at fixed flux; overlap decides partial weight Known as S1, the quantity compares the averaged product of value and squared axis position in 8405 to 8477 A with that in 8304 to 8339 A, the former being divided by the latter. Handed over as 1.0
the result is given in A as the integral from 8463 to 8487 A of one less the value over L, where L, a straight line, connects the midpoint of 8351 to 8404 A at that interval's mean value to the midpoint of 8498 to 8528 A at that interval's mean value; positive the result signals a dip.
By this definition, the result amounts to -0.4 A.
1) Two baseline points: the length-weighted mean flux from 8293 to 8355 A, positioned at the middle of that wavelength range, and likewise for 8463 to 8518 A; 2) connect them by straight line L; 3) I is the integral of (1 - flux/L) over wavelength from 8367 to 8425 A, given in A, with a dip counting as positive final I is -0.8 A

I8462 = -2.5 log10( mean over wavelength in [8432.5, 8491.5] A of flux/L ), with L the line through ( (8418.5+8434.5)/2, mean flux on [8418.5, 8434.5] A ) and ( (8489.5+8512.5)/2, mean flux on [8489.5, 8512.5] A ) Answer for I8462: -0.02 mag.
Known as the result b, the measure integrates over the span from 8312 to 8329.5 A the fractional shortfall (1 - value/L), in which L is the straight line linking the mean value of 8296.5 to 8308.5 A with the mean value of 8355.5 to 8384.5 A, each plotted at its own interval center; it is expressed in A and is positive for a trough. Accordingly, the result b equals 0.4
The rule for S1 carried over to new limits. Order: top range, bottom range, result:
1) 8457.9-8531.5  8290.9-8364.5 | 1.00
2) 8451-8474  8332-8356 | 1.02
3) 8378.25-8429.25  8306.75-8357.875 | 1.01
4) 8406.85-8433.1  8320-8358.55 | 1.03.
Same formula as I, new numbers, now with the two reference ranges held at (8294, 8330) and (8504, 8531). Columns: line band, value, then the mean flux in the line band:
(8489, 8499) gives 0.8 A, 6.76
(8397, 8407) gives -0.2 A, 7.56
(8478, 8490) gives -0.3 A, 7.51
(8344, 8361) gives -0.2 A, 7.57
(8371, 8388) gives 0.1 A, 7.4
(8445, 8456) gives -0.2 A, 7.52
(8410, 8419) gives 0.0 A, 7.4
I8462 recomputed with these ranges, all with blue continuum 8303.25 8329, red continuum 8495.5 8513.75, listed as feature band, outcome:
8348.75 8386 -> -0.034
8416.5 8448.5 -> -0.038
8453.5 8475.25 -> -0.045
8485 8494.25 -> -0.070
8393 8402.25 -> -0.047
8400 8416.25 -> -0.037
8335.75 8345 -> 0.001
